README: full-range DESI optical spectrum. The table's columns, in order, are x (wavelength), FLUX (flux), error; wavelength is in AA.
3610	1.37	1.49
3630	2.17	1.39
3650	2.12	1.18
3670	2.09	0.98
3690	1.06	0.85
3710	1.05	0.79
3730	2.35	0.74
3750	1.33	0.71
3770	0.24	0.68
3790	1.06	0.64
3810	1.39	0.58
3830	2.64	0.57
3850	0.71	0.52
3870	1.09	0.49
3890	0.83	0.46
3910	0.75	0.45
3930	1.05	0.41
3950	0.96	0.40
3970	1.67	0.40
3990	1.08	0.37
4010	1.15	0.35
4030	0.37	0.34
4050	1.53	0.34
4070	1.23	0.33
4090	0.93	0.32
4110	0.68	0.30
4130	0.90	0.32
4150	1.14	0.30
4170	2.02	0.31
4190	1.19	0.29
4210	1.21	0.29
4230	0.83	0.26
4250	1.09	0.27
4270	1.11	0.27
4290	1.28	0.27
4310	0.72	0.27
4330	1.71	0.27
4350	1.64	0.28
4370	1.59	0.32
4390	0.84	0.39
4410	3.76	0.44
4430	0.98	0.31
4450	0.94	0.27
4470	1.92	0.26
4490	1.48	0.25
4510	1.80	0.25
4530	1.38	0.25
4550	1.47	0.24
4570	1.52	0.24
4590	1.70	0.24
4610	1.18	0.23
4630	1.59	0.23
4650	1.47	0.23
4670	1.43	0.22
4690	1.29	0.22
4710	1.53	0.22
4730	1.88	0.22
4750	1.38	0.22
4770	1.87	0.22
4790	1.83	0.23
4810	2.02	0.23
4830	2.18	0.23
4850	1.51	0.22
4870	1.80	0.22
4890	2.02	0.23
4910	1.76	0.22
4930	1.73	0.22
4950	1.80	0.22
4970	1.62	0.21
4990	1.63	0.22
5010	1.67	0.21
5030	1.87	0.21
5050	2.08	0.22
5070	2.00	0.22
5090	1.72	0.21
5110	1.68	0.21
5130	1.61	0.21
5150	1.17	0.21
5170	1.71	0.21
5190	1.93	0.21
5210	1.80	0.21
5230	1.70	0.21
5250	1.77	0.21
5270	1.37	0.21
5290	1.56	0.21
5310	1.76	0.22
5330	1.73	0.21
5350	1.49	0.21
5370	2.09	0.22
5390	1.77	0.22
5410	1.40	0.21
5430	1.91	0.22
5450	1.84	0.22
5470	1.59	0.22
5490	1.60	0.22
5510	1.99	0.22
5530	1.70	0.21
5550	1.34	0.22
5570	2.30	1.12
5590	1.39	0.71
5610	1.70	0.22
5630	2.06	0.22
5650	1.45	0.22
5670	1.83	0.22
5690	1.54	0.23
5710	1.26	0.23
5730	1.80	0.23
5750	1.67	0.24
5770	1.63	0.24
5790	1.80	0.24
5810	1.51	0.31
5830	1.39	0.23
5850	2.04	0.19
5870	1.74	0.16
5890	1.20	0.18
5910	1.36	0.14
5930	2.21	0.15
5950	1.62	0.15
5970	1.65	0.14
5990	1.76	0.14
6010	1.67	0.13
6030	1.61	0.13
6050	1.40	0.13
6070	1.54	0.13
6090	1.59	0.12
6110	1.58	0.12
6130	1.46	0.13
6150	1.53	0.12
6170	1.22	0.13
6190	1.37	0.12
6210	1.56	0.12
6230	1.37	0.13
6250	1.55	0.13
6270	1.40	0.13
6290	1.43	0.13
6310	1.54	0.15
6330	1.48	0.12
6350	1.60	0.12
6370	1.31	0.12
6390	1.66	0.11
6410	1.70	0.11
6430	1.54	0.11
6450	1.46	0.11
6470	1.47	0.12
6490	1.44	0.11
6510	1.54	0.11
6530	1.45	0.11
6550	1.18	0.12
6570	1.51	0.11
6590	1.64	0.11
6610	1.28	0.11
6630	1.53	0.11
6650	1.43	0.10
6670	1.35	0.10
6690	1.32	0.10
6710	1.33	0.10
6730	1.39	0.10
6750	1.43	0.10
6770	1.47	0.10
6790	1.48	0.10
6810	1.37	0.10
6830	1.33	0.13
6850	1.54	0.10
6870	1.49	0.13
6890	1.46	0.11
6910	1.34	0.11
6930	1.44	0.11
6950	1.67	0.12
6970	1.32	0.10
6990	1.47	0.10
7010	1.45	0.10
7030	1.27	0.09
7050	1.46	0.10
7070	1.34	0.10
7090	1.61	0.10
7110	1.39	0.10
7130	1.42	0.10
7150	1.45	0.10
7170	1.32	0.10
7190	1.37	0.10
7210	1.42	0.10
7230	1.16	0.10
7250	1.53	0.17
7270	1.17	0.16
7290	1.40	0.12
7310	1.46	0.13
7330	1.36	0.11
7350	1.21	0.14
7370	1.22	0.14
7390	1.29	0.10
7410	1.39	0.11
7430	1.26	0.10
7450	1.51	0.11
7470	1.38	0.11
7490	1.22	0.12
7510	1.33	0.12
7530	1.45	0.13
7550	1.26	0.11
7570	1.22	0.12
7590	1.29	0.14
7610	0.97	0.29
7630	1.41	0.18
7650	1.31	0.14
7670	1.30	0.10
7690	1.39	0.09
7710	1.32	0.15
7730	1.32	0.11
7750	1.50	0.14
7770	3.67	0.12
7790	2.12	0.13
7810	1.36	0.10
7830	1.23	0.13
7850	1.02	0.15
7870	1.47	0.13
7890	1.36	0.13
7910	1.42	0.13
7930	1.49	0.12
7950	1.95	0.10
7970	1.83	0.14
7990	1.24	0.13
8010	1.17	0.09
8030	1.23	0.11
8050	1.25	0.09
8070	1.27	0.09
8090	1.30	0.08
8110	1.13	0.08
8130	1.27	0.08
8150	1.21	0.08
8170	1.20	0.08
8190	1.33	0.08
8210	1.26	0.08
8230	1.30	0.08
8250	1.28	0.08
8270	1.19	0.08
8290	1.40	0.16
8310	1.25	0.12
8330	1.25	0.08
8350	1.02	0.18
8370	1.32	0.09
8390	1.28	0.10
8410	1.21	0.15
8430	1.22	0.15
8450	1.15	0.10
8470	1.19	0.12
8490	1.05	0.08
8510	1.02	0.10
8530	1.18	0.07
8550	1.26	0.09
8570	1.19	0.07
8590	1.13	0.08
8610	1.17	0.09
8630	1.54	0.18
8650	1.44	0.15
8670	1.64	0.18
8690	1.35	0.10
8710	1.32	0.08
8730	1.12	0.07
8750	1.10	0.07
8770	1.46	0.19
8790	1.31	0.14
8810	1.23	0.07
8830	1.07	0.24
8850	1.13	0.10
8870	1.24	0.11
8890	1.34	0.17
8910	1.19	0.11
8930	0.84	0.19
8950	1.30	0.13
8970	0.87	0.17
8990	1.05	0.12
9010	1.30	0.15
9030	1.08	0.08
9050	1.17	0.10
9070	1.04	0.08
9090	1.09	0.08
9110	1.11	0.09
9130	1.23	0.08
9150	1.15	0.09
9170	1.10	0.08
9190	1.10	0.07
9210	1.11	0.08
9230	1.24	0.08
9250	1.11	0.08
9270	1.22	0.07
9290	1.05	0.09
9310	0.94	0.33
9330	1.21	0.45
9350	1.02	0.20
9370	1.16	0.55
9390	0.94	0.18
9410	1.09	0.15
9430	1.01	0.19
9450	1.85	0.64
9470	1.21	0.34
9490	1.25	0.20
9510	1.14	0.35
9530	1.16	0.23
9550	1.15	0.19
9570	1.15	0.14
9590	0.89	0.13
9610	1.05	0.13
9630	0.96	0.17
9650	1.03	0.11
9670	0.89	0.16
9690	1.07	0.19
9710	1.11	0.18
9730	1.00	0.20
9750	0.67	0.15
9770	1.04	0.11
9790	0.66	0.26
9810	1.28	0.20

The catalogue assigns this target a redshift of 0.18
